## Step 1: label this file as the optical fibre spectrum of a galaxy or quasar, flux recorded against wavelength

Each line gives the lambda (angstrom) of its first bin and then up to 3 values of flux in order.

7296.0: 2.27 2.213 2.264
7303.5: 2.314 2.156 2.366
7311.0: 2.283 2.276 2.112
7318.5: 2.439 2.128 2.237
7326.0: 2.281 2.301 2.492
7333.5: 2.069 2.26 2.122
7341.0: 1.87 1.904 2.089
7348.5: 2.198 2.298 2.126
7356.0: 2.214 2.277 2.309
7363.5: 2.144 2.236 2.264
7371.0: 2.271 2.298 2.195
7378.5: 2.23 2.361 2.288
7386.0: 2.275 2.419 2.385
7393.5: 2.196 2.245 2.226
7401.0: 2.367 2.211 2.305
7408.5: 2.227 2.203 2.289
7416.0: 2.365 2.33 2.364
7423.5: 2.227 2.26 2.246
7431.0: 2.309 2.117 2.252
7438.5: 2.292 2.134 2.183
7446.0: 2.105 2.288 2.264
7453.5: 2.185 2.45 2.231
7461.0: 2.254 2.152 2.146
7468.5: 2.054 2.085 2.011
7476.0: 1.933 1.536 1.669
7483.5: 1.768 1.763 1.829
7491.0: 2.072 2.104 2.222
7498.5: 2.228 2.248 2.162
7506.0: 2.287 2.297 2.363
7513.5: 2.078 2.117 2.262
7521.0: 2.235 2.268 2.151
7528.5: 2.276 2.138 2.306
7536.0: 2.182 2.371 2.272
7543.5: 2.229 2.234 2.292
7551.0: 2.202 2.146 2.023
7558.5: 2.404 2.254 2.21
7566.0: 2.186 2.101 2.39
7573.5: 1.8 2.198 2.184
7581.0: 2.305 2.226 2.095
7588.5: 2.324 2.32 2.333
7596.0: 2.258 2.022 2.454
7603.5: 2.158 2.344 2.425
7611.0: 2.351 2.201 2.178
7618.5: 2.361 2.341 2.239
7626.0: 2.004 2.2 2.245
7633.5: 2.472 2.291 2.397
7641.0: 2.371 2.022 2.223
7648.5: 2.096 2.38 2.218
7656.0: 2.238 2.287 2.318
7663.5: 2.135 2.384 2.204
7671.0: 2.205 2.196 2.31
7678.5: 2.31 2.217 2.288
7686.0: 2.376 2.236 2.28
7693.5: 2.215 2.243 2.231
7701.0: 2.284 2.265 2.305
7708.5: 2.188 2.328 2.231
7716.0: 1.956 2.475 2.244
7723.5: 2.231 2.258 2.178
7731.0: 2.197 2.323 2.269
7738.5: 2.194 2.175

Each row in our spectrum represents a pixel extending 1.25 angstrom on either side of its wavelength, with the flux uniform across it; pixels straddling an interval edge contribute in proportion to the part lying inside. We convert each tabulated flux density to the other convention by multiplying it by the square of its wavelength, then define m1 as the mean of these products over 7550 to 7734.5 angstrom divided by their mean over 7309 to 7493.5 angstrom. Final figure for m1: 1.09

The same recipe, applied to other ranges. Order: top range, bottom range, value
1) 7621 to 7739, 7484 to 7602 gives 1.06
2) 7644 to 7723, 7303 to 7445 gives 1.09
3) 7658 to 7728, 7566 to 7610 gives 1.04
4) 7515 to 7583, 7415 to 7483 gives 1.05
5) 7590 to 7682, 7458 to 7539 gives 1.11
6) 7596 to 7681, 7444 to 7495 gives 1.15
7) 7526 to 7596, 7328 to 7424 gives 1.04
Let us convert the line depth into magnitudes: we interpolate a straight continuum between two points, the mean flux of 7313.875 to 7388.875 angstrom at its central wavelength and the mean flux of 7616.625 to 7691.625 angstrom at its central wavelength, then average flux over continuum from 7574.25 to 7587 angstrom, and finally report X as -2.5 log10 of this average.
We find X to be 0.031 mag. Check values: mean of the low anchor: 2.22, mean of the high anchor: 2.26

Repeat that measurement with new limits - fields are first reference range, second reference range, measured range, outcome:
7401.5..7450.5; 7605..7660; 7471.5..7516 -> 0.111 mag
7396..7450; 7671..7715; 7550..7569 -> 0.031 mag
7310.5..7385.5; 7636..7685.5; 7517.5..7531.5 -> 0.007 mag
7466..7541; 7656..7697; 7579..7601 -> -0.030 mag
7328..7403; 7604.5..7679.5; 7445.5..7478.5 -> 0.049 mag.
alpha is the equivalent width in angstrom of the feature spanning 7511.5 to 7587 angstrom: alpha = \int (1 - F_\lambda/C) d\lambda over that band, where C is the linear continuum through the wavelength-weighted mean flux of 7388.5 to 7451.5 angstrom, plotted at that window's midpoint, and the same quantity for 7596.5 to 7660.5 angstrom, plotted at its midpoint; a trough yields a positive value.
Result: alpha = 1.80 angstrom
